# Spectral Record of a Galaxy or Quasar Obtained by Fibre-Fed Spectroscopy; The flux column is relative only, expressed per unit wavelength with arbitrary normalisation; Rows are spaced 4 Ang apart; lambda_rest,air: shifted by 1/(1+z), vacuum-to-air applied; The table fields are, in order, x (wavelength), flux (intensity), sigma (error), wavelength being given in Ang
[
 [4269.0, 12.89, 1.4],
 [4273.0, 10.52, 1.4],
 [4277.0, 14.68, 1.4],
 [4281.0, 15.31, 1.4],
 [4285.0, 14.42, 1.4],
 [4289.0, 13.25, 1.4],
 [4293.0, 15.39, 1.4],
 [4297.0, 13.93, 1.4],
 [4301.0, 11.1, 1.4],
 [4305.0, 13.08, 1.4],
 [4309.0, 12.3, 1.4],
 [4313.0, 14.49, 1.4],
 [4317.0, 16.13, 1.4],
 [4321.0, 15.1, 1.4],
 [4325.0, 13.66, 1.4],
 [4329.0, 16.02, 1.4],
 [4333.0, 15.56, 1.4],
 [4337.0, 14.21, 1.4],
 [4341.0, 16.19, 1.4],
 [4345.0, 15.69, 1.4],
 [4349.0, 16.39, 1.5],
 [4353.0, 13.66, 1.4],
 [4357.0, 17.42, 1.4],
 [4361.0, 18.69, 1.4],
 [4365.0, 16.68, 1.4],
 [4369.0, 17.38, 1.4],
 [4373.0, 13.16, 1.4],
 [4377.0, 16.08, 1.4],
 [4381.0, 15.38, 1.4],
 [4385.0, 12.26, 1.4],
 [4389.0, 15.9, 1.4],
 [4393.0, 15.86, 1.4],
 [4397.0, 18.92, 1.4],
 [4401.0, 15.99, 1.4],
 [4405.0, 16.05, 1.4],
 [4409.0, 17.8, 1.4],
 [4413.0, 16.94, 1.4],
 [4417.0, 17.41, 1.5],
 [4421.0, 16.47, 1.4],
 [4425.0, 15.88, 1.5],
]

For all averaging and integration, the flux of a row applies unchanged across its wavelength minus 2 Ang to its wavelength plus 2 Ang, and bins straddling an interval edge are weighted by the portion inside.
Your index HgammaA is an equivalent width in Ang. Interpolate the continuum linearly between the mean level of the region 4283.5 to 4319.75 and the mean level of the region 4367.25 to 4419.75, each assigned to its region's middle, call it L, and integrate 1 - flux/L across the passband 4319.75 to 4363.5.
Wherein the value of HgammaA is -2.7 Ang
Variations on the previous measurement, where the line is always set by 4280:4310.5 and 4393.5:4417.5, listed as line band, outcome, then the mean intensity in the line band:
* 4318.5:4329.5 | -0.3 Ang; 14.8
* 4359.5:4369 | -1.1 Ang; 17.6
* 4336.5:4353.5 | -0.3 Ang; 15.5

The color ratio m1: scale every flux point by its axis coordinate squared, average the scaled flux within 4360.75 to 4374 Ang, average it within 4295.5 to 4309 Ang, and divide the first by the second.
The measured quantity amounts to 1.3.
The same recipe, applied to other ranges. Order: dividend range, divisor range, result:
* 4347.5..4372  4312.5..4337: 1.11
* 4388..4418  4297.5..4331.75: 1.25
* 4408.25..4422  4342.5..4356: 1.14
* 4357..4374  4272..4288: 1.26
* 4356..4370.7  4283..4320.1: 1.31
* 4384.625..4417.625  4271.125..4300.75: 1.26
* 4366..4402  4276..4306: 1.18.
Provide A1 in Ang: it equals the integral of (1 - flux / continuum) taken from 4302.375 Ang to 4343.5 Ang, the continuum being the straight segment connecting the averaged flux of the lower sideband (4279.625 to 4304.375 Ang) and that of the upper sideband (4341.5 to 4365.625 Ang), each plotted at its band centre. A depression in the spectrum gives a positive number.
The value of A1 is 1.3 Ang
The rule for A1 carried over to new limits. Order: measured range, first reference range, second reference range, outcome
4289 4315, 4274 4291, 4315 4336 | 2.3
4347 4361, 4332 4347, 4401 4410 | -0.5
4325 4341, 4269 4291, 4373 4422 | -0.5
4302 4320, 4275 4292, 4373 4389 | 0.7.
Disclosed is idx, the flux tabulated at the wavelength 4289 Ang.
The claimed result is 13.25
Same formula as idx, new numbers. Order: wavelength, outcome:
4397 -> 18.92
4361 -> 18.69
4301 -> 11.1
